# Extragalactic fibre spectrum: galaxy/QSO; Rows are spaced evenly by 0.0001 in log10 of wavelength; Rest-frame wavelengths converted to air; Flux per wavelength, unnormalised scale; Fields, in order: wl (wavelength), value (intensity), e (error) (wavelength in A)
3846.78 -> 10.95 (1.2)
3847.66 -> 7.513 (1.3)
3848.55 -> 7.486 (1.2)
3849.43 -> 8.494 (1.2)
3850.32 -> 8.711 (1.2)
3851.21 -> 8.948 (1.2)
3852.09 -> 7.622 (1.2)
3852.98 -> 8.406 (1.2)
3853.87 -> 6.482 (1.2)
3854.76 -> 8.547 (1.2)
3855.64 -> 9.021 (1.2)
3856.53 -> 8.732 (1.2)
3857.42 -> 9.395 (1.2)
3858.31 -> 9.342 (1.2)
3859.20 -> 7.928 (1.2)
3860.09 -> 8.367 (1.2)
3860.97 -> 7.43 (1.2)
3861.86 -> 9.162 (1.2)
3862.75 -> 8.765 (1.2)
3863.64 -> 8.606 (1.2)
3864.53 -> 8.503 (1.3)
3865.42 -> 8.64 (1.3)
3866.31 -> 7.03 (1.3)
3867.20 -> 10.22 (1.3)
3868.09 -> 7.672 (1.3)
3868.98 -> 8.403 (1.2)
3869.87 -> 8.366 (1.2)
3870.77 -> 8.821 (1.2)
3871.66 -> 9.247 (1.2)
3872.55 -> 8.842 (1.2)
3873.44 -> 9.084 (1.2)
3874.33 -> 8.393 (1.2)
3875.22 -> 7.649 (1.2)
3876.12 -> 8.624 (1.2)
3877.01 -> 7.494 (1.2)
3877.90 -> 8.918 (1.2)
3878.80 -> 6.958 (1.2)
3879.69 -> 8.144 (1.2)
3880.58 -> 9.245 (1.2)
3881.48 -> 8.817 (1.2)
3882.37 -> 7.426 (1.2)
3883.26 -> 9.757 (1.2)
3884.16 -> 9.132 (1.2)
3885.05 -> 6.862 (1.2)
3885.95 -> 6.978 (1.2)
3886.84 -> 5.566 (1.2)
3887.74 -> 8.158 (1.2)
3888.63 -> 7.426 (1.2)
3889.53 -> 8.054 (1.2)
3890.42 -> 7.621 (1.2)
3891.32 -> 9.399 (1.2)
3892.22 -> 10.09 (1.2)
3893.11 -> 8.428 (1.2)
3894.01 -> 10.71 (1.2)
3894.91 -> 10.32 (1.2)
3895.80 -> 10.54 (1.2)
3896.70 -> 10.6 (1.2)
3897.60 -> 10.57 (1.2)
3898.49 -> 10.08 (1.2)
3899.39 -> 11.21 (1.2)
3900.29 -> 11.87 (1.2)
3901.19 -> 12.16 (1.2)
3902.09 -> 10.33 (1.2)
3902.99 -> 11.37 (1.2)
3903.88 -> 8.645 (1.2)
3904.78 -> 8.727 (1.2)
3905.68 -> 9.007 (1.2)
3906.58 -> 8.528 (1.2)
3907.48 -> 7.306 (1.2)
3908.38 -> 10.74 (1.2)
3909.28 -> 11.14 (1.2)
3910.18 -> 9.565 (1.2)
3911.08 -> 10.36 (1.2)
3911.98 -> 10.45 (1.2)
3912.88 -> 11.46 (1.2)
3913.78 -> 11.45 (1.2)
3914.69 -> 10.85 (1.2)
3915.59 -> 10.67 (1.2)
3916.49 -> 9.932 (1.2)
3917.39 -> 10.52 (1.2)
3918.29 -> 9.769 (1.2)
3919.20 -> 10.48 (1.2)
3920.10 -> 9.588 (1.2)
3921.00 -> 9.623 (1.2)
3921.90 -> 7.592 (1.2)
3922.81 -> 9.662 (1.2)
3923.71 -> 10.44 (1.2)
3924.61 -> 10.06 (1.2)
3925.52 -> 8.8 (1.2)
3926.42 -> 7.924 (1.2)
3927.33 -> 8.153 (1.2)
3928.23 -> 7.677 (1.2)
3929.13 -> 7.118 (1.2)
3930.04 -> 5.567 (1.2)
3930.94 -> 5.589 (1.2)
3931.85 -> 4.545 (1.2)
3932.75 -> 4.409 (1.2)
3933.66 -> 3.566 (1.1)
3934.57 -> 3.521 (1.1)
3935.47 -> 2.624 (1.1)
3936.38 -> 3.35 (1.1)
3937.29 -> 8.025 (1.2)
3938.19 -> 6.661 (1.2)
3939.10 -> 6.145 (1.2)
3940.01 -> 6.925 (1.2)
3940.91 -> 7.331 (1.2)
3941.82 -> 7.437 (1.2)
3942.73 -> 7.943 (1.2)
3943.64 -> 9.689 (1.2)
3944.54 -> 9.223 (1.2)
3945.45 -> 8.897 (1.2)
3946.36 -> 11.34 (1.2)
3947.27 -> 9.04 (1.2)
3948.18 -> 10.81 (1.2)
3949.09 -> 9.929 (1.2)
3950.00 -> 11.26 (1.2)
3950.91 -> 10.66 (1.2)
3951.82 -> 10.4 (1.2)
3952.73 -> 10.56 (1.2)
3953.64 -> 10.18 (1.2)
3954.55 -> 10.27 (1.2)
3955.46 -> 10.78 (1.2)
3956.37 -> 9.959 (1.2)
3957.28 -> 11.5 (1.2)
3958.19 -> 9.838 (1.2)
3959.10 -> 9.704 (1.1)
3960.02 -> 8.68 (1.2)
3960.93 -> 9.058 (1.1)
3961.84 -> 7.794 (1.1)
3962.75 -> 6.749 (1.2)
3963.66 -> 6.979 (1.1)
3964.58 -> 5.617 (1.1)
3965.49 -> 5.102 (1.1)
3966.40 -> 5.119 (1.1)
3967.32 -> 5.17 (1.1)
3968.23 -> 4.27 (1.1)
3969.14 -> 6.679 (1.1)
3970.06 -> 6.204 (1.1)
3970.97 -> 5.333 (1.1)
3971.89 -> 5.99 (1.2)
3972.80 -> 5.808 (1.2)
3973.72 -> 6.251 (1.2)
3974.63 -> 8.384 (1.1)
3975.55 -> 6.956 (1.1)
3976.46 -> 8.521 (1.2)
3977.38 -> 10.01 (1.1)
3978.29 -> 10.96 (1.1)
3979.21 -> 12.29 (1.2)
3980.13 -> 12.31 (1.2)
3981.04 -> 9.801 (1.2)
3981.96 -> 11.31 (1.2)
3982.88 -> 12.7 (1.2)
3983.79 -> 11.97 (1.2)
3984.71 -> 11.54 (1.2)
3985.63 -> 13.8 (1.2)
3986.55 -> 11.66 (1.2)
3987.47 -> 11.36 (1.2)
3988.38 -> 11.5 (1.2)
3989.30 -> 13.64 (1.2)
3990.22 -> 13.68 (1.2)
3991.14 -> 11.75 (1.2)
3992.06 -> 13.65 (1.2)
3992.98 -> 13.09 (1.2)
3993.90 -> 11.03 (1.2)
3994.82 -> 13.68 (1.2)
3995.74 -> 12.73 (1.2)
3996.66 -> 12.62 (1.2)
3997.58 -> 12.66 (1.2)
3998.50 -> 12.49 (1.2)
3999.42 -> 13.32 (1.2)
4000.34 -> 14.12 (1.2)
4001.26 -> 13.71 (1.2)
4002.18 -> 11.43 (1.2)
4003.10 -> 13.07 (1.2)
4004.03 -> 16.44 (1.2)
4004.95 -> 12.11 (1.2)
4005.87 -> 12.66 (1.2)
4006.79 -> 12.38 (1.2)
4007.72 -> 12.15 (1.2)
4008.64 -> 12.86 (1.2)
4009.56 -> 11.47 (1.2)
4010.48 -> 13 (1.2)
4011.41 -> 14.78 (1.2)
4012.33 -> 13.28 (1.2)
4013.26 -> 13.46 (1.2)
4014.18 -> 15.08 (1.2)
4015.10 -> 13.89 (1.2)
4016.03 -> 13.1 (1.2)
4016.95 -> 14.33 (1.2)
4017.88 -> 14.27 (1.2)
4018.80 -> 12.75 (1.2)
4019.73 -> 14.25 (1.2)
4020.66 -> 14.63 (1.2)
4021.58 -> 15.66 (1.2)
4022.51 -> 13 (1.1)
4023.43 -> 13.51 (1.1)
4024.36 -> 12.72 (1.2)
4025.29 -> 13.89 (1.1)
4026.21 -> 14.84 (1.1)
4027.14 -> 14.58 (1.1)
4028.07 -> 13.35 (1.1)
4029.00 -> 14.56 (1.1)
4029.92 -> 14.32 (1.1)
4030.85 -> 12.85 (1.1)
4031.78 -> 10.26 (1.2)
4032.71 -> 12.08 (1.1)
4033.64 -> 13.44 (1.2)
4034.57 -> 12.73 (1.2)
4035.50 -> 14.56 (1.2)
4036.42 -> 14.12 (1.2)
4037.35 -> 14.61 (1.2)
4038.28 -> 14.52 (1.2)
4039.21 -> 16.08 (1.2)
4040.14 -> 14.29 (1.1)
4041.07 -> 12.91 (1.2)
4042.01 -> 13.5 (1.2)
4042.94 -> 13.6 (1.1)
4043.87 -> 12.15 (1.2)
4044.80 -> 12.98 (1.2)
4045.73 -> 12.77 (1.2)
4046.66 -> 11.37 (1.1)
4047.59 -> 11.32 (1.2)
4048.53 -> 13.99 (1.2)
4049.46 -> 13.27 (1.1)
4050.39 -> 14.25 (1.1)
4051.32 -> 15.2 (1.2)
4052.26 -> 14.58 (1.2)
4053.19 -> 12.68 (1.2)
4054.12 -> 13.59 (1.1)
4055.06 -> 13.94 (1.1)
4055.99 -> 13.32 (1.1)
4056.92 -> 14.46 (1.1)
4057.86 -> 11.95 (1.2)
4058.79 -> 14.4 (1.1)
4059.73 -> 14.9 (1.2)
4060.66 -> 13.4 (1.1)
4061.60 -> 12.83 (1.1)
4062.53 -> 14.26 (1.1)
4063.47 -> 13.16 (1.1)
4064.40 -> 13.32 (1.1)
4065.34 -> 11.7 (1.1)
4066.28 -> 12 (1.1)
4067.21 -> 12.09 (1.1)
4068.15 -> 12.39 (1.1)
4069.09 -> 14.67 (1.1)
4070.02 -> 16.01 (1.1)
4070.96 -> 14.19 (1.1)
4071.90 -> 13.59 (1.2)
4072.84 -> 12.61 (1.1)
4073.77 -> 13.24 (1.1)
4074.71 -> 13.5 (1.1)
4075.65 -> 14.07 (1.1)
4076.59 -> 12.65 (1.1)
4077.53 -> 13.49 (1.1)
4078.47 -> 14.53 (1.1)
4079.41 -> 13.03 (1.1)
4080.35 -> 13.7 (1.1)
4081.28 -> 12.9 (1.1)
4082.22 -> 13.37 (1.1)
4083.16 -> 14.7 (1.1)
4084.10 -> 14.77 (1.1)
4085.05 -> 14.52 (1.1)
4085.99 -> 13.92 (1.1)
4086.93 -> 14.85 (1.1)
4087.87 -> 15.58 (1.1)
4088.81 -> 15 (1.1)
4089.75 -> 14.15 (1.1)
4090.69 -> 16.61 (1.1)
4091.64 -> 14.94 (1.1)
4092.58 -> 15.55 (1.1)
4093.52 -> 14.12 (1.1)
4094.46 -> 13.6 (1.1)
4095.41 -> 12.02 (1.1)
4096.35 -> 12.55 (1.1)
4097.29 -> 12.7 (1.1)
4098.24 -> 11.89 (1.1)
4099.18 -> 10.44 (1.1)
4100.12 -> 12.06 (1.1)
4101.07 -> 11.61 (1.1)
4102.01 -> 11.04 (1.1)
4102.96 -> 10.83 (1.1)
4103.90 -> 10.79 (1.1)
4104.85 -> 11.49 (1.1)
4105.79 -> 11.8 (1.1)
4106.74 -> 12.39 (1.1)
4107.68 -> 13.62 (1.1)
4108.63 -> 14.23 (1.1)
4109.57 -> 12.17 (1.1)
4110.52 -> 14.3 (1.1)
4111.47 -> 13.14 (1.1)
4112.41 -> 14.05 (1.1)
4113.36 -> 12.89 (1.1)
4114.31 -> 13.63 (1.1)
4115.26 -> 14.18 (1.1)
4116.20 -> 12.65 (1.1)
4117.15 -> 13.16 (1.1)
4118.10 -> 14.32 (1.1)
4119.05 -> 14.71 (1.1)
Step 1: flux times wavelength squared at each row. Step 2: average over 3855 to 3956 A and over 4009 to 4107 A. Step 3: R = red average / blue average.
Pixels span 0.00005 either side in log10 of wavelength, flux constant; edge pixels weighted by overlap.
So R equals 1.66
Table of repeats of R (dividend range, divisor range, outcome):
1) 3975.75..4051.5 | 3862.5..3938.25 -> 1.60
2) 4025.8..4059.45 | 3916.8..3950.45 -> 1.82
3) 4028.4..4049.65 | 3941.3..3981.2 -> 1.61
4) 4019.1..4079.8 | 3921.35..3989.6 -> 1.68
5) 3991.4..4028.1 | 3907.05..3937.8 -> 1.69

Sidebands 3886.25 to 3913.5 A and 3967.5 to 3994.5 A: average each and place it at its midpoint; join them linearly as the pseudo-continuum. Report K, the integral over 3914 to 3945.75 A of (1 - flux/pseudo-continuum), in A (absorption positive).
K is 6.70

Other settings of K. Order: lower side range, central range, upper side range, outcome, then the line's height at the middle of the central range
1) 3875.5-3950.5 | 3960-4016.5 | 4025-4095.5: 2.7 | 11.3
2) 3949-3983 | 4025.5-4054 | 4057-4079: -3.4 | 12.1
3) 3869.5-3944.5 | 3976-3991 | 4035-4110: -1.2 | 10.8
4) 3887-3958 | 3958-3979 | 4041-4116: 6.3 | 10.3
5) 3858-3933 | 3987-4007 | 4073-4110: -3.0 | 11.2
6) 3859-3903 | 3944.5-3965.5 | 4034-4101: 2.5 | 10.7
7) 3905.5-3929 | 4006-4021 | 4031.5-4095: -1.4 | 12.3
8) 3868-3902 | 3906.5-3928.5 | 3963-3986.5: -2.6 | 8.73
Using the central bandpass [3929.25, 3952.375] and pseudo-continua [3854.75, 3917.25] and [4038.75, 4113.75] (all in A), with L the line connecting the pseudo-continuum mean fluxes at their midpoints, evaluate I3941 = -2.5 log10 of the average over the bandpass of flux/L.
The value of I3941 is 0.37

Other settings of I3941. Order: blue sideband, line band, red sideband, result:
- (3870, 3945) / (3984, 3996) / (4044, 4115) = -0.15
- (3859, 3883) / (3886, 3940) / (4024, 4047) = 0.11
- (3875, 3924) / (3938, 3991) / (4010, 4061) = 0.24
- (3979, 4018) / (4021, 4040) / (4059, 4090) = -0.05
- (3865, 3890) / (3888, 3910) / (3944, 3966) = -0.15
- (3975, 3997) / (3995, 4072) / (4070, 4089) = -0.05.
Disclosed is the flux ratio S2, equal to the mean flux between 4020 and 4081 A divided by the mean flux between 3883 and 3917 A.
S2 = 1.41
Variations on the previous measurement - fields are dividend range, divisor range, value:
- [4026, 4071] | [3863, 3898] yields 1.57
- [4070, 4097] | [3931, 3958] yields 1.72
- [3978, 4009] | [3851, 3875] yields 1.48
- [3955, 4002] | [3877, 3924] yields 1.06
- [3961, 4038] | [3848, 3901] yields 1.34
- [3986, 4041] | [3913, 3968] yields 1.61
